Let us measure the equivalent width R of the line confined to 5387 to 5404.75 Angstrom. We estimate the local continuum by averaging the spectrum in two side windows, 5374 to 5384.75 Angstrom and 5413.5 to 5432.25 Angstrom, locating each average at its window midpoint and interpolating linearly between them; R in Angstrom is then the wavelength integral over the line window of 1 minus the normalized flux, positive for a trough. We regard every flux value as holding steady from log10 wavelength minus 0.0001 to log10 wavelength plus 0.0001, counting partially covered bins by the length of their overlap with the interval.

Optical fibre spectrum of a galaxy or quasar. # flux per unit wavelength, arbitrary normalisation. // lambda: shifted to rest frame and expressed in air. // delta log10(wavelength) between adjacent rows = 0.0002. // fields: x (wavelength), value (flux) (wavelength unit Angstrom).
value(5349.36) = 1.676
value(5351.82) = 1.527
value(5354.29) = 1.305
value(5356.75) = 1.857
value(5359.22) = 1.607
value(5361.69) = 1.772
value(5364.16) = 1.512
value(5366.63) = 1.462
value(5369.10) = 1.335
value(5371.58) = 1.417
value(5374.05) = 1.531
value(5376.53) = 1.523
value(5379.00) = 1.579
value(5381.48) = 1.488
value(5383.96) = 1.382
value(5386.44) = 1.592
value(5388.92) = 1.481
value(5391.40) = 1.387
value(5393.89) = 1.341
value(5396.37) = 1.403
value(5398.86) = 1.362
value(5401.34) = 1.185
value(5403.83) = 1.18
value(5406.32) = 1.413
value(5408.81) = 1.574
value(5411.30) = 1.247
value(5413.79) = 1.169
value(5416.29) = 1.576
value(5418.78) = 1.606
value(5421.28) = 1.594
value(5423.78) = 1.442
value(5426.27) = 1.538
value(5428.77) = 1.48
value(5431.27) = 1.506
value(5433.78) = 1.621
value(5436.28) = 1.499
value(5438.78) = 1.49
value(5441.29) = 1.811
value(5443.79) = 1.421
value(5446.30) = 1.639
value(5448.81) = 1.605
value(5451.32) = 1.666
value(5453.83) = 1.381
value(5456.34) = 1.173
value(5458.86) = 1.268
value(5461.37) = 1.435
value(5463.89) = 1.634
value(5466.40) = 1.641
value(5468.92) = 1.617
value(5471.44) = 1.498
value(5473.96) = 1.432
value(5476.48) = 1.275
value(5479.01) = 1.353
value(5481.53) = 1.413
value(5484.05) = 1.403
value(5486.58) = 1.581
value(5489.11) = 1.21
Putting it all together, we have 1.8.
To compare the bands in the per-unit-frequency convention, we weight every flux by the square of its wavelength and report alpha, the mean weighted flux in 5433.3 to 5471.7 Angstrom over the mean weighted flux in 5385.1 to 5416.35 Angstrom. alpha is 1.13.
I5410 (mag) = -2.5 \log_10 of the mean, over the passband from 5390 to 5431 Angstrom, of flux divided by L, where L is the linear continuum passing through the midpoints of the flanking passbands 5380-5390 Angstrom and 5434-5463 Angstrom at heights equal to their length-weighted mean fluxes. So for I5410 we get 0.062 mag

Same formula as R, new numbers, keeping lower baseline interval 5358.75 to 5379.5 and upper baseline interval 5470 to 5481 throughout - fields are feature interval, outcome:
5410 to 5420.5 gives 0.41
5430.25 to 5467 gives -2.33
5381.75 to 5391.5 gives 0.19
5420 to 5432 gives -0.49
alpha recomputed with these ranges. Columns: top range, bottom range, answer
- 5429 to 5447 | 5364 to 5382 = 1.08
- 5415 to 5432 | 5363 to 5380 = 1.06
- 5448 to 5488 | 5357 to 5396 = 1.01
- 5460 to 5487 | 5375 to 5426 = 1.06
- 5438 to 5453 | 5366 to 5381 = 1.12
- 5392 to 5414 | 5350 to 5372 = 0.88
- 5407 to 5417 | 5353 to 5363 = 0.86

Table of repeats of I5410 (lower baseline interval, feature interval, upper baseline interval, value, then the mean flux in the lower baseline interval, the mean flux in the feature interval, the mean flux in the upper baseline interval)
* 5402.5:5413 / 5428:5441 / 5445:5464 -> -0.09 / 1.34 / 1.54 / 1.46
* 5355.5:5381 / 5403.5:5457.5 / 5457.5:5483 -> 0.00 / 1.56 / 1.49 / 1.46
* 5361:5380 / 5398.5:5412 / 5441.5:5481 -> 0.13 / 1.51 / 1.33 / 1.48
